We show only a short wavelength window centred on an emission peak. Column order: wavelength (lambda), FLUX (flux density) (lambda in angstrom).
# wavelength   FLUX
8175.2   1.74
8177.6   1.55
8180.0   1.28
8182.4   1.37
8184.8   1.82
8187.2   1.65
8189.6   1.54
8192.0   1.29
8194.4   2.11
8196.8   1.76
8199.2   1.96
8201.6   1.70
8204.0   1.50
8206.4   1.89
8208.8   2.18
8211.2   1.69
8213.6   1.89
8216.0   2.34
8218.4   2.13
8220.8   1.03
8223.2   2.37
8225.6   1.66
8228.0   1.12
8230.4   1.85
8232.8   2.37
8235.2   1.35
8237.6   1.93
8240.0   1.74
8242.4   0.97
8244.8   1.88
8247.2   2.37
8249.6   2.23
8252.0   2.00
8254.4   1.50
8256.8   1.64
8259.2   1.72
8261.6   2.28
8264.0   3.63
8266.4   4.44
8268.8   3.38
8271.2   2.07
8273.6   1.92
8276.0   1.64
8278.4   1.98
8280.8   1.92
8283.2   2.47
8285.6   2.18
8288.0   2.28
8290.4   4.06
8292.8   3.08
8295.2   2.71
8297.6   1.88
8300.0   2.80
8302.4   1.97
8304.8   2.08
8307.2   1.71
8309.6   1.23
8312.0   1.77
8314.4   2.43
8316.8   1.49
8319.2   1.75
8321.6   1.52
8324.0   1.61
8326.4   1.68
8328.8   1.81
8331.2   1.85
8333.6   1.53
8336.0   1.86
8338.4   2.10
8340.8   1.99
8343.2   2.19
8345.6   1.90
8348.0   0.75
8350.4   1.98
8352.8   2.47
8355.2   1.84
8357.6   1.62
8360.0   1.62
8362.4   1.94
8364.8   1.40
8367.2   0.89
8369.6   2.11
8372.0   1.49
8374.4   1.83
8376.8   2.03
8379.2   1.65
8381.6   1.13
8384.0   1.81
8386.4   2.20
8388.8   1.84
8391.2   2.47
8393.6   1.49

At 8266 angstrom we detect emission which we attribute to H-alpha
